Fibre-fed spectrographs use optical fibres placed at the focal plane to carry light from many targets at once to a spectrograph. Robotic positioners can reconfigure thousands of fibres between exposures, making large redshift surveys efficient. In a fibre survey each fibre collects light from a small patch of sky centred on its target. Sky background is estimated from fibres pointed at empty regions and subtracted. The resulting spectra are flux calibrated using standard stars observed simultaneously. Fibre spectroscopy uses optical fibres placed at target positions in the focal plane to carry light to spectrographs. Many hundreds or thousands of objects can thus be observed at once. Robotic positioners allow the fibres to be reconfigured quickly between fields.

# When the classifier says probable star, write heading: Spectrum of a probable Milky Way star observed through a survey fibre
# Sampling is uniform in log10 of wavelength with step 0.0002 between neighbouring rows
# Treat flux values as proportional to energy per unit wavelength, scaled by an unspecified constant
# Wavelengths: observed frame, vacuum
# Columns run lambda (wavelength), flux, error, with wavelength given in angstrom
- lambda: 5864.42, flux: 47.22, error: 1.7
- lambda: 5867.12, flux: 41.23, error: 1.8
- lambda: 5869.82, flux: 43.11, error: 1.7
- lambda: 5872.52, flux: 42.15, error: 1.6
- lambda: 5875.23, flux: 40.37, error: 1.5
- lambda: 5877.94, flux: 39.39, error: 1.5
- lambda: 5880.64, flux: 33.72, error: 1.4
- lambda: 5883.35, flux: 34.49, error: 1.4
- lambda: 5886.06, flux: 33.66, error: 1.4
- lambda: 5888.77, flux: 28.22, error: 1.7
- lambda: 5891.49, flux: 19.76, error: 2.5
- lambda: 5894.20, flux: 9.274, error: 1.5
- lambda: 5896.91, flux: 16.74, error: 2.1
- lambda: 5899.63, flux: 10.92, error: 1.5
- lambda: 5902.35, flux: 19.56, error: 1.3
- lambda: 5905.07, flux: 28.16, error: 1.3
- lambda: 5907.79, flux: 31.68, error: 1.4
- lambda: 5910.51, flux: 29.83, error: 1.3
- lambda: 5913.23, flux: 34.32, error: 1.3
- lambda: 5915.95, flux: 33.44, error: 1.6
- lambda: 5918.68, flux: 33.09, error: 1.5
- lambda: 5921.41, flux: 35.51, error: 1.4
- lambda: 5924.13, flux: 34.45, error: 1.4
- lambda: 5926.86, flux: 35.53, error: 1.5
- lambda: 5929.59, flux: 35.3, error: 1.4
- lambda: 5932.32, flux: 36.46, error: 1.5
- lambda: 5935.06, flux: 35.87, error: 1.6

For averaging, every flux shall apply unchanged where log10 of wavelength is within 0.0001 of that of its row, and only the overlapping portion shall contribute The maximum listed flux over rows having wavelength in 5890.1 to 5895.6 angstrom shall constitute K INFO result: 19.76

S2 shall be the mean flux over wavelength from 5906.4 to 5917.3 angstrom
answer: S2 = 32.3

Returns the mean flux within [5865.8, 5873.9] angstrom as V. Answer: 42.2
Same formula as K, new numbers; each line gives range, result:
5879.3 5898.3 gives 34.49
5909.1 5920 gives 34.32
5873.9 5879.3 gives 40.37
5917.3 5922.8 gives 35.51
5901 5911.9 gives 31.68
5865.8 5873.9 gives 43.11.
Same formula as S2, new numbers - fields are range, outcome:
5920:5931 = 35.2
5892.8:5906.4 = 16.9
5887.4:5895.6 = 19.1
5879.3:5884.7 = 34.1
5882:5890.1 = 32.1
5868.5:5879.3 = 41.2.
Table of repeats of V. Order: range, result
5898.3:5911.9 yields 24.1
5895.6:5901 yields 13.8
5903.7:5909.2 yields 29.9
